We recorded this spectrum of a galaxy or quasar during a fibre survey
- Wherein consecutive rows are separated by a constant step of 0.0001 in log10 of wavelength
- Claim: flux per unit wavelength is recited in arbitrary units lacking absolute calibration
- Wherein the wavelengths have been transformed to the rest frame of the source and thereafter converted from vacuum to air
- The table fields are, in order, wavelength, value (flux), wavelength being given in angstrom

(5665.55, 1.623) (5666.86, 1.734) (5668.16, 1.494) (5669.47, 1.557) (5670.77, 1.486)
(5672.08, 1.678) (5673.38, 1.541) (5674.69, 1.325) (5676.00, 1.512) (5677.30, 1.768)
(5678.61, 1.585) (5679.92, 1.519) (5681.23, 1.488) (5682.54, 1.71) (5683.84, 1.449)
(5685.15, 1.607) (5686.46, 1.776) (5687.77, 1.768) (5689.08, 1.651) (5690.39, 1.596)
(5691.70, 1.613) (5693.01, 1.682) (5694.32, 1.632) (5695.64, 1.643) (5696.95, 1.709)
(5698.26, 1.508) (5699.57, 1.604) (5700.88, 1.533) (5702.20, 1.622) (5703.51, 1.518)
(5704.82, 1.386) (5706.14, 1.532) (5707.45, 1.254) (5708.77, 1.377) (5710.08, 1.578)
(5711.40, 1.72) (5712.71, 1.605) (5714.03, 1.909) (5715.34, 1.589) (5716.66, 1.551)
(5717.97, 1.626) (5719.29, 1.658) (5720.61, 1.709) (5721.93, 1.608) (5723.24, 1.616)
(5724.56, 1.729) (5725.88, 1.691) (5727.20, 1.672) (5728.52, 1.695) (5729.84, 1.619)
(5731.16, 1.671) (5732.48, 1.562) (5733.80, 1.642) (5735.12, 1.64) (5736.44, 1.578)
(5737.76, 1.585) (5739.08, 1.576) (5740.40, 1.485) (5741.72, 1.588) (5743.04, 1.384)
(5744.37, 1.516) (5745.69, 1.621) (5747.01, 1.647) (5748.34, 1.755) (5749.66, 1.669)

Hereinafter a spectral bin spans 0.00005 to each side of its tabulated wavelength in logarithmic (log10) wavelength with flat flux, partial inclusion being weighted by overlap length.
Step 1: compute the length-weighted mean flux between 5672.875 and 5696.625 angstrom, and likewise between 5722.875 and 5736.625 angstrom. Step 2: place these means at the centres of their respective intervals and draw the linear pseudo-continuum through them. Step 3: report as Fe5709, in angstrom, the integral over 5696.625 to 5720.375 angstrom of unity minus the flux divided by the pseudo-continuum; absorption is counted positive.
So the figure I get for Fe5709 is 0.8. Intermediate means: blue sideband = 1.61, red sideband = 1.65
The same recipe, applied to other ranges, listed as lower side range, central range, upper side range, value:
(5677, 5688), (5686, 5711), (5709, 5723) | 0.8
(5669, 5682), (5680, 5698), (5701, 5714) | -1.1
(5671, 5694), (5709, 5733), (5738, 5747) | -1.4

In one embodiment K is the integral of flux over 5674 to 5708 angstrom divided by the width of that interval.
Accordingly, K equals 1.58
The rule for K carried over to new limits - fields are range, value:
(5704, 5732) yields 1.61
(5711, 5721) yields 1.67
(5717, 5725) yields 1.65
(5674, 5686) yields 1.55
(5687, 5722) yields 1.6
